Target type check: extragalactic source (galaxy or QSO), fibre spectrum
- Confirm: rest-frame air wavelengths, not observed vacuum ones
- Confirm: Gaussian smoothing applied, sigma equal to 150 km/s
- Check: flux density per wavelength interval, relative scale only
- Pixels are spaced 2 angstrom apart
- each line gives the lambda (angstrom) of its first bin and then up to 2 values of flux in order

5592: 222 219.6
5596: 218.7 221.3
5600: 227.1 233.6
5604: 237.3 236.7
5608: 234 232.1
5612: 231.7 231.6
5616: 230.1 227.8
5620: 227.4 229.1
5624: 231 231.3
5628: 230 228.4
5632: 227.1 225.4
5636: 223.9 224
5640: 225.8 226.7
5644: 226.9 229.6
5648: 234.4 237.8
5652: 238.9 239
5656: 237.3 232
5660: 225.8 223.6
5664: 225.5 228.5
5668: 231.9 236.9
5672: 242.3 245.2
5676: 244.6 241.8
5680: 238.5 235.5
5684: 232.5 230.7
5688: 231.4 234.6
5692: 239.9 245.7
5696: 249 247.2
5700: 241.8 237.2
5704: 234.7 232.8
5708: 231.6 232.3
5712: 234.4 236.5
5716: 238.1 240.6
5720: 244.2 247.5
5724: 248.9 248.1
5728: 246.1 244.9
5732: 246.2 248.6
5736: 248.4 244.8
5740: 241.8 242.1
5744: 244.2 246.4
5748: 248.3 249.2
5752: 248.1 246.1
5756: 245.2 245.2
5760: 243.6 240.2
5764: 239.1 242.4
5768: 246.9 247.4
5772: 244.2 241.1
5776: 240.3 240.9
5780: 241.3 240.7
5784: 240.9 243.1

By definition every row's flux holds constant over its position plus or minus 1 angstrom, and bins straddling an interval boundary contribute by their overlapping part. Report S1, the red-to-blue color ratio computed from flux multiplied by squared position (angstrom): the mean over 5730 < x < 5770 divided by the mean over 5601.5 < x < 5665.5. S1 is 1.1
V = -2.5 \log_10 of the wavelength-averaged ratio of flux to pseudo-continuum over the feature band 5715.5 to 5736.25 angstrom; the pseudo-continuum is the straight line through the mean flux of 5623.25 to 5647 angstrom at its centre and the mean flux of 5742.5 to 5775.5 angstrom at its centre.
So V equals -0.02 mag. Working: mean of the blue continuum 227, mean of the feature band 246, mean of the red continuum 245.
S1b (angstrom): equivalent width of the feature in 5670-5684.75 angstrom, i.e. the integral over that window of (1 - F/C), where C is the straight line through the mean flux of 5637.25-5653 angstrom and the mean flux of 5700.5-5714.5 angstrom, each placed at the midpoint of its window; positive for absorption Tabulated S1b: -0.47 angstrom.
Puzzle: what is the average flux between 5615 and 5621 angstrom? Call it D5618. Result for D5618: 228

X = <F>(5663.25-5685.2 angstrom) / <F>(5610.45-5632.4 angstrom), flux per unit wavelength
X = 1.03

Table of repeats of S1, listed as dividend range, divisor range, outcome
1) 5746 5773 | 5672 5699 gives 1.05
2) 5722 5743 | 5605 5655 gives 1.11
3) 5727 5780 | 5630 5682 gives 1.09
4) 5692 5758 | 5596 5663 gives 1.09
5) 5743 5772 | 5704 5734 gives 1.03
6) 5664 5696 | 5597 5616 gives 1.05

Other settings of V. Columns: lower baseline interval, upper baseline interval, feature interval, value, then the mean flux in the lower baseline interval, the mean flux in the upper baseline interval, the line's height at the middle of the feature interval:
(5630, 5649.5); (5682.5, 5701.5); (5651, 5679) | -0.01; 227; 239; 233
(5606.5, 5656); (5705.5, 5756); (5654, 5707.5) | 0.00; 230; 243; 237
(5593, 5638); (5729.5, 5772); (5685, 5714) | 0.01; 229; 245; 239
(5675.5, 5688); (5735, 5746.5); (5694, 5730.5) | 0.00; 237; 245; 241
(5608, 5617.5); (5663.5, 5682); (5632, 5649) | 0.03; 231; 237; 234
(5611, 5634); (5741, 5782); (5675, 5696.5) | -0.01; 229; 244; 236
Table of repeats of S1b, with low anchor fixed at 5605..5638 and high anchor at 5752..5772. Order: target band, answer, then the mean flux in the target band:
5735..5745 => -0.1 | 244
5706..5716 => 0.2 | 234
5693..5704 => -0.3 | 243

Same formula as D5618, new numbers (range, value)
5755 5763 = 244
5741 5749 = 245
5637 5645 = 226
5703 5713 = 233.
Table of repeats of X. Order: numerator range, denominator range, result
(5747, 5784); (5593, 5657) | 1.06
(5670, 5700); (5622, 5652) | 1.05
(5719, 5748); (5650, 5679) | 1.05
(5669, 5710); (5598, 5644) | 1.04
